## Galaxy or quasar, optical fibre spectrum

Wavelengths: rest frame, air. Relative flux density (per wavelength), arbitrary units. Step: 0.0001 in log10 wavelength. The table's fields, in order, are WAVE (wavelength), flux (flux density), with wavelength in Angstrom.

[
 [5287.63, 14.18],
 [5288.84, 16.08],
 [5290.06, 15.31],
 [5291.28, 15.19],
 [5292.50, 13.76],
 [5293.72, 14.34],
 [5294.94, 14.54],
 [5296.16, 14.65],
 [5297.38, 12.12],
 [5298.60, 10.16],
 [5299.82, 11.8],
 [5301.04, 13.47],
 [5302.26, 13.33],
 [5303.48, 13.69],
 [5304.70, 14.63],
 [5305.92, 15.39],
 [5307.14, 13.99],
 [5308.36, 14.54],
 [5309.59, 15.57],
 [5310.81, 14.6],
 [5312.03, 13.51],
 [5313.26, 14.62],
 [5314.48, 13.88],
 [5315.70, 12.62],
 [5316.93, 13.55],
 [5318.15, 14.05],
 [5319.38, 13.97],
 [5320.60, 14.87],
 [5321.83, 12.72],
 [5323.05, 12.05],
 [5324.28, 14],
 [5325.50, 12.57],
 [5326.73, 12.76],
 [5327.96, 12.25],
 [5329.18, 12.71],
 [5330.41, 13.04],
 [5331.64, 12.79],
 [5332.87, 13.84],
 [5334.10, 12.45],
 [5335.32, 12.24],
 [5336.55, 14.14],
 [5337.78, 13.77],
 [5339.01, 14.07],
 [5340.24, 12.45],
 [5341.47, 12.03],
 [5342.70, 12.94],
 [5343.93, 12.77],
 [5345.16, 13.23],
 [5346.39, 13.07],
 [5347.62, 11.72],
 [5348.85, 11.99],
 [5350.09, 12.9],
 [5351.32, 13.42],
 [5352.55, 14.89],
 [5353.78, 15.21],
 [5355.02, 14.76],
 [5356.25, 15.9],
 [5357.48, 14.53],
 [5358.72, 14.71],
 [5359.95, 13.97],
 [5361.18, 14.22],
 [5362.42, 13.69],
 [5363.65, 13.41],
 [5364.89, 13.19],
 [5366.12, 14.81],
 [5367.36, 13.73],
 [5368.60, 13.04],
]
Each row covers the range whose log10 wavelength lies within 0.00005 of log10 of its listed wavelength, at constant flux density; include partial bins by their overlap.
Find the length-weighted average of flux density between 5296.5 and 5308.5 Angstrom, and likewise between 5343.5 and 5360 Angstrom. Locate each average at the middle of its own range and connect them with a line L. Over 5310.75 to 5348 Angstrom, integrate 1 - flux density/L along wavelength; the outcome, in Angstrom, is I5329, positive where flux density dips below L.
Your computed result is 1.0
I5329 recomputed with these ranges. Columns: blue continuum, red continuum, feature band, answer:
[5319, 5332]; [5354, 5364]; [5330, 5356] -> 1.0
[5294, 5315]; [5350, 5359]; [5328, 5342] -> 1.3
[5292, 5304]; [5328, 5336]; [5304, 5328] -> -1.6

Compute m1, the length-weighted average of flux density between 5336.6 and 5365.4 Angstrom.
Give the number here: 13.6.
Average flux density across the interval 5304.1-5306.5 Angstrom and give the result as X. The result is 15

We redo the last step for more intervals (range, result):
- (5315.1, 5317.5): 13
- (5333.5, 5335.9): 12.4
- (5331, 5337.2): 13.1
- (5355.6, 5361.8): 14.7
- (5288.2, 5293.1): 15.1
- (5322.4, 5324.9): 13.1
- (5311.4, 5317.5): 13.6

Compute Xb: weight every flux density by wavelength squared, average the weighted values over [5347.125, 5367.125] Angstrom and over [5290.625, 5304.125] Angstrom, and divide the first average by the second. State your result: 1.07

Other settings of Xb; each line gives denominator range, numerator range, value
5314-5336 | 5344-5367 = 1.07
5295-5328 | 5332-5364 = 1.01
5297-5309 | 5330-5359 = 1.02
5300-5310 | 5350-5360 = 1.05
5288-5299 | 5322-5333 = 0.92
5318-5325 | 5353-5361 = 1.11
